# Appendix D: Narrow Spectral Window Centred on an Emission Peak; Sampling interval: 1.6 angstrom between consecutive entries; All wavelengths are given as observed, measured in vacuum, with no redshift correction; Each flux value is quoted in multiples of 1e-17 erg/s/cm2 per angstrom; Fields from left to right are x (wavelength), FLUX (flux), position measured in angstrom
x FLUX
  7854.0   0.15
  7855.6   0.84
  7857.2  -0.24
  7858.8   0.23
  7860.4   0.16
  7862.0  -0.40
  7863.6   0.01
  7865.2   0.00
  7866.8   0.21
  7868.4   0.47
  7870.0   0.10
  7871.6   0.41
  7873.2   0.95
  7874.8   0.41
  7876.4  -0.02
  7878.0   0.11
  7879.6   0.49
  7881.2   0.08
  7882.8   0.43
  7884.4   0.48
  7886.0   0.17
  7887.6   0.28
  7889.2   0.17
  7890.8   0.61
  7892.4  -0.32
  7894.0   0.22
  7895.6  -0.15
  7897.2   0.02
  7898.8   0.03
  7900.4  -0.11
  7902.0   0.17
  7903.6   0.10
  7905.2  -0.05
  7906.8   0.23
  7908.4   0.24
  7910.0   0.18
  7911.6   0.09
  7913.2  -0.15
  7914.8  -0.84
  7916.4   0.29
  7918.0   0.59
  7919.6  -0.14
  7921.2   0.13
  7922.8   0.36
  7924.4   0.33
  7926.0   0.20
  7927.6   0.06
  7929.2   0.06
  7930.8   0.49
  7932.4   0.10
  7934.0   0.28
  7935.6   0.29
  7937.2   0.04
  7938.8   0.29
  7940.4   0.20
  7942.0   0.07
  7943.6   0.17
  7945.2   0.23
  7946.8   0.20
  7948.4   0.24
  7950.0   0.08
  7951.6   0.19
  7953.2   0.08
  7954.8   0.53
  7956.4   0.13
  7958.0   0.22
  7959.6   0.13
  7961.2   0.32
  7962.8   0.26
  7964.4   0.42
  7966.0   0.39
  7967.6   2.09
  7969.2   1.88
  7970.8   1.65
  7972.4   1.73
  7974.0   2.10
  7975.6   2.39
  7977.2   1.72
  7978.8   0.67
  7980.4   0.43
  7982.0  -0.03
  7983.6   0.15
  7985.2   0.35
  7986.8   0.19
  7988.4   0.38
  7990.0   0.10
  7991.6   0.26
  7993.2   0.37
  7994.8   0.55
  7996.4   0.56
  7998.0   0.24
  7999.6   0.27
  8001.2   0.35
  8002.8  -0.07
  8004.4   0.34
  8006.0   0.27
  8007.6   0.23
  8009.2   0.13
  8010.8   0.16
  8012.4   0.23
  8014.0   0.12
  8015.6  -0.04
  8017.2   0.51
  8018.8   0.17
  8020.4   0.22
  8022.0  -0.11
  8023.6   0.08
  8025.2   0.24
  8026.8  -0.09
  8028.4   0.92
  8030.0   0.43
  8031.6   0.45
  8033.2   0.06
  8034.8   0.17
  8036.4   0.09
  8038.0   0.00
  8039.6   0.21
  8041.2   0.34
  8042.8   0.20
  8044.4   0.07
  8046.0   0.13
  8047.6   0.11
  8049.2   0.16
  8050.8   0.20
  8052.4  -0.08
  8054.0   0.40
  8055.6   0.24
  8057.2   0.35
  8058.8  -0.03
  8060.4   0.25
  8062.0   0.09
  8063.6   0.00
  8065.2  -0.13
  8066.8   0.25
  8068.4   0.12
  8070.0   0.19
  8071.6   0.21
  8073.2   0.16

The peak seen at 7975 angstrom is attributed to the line [O II]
